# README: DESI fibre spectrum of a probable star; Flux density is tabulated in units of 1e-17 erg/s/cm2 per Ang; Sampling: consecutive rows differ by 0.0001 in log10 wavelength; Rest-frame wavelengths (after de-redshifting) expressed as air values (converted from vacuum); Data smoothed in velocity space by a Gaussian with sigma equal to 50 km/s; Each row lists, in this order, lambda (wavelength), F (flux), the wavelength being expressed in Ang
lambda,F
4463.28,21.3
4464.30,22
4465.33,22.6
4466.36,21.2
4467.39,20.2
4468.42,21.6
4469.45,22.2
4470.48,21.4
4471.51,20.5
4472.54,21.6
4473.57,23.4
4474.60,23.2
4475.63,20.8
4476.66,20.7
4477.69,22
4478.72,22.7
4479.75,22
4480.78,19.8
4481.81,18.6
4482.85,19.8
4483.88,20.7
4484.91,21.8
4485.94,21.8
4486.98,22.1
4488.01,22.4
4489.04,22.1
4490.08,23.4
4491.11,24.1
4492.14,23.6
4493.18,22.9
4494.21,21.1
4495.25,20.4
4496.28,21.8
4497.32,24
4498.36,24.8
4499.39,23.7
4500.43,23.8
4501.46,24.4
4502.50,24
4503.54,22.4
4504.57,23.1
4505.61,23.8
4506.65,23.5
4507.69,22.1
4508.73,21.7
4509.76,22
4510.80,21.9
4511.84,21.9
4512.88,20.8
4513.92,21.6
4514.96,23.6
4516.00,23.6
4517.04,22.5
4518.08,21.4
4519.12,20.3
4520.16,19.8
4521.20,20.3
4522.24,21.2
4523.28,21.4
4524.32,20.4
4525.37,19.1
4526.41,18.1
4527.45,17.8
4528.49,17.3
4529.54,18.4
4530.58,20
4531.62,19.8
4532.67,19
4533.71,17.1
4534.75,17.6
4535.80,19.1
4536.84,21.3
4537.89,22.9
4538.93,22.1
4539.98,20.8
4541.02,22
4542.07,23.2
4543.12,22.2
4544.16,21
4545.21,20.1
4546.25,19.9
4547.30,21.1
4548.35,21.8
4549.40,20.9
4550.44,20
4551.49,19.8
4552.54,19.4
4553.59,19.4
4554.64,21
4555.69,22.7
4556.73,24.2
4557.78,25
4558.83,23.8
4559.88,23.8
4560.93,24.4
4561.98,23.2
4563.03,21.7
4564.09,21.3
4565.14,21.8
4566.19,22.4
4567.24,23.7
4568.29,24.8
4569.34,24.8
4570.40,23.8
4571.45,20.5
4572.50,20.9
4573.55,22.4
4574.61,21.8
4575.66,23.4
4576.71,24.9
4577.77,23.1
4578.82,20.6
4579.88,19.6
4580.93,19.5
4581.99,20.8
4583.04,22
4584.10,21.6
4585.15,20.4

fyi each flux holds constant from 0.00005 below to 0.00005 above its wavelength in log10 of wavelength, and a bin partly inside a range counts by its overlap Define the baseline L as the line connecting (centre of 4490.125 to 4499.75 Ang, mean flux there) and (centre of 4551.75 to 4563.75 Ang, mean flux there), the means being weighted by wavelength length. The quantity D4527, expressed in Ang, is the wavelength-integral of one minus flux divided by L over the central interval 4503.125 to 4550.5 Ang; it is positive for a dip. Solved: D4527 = 3.78 Ang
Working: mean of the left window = 23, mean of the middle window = 20.9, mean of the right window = 22.5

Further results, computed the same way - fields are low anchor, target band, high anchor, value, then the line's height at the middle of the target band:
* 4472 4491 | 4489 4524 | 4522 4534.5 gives -3.7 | 20.3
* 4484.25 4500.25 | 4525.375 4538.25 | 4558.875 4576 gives 2.1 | 22.7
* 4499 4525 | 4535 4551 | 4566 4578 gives 1.0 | 22.6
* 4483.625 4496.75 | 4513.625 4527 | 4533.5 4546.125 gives 0.2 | 21.4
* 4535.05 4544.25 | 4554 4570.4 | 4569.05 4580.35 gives -0.9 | 22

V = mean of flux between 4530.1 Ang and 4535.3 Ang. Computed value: 18.7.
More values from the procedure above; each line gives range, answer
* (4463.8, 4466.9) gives 21.9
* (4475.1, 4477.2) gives 20.8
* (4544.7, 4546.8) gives 20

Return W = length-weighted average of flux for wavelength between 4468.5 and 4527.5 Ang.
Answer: 21.9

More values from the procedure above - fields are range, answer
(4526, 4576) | 21.3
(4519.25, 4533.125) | 19.5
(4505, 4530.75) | 21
